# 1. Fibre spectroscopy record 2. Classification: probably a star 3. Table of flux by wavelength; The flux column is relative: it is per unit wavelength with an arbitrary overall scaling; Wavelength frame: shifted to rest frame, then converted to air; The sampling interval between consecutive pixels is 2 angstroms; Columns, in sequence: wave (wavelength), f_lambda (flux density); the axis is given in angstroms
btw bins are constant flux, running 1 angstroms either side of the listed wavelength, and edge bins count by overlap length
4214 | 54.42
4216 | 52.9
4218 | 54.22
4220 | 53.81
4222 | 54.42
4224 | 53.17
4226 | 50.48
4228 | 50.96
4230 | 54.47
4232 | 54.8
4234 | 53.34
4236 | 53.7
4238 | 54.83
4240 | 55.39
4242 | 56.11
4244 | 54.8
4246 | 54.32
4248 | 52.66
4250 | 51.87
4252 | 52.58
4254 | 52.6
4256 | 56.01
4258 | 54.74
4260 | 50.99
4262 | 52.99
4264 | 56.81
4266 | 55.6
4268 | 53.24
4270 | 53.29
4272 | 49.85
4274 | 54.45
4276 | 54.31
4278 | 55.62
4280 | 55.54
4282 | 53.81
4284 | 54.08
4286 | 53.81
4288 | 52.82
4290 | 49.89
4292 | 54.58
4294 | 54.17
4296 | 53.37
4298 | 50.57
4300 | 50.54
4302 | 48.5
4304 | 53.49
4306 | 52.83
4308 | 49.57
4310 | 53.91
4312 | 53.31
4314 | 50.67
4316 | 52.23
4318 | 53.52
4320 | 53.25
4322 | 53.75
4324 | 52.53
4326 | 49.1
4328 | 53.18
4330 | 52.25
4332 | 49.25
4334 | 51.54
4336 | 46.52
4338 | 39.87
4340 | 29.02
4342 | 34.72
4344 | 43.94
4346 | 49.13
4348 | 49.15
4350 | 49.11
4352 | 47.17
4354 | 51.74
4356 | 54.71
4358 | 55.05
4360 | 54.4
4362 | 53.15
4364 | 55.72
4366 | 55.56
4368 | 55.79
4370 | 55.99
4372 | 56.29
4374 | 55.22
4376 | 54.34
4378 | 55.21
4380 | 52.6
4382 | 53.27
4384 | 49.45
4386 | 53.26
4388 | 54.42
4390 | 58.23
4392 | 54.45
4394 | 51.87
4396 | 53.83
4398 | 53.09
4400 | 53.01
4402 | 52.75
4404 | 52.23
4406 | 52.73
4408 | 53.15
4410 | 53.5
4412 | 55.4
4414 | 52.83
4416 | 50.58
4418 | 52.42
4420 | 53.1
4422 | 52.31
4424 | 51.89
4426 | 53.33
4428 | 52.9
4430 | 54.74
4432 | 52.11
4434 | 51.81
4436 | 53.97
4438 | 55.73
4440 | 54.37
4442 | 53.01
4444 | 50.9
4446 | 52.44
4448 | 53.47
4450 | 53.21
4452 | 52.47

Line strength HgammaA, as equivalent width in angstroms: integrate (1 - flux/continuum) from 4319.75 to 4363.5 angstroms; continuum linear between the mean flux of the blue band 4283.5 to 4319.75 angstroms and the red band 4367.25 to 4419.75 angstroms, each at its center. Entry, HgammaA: 3.44 angstroms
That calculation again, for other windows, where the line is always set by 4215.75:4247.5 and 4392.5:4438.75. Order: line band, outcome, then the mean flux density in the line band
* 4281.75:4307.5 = 0.6 angstroms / 52.4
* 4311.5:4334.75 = 0.6 angstroms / 52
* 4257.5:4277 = 0.0 angstroms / 53.6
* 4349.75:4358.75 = 0.3 angstroms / 51.7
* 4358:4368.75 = -0.3 angstroms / 54.9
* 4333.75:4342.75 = 2.3 angstroms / 39.6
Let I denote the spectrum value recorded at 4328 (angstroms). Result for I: 53.18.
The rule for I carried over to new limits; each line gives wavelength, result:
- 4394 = 51.87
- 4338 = 39.87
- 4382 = 53.27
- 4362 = 53.15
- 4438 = 55.73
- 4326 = 49.1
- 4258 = 54.74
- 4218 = 54.22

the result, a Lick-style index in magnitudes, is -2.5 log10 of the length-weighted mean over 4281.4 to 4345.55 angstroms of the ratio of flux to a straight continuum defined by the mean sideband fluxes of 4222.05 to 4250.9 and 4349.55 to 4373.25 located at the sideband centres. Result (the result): 0.08 mag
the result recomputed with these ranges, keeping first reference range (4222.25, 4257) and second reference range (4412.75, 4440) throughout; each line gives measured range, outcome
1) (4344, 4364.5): 0.037 mag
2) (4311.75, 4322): 0.015 mag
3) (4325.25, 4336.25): 0.057 mag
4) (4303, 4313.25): 0.017 mag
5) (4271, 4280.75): -0.008 mag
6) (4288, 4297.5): 0.013 mag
